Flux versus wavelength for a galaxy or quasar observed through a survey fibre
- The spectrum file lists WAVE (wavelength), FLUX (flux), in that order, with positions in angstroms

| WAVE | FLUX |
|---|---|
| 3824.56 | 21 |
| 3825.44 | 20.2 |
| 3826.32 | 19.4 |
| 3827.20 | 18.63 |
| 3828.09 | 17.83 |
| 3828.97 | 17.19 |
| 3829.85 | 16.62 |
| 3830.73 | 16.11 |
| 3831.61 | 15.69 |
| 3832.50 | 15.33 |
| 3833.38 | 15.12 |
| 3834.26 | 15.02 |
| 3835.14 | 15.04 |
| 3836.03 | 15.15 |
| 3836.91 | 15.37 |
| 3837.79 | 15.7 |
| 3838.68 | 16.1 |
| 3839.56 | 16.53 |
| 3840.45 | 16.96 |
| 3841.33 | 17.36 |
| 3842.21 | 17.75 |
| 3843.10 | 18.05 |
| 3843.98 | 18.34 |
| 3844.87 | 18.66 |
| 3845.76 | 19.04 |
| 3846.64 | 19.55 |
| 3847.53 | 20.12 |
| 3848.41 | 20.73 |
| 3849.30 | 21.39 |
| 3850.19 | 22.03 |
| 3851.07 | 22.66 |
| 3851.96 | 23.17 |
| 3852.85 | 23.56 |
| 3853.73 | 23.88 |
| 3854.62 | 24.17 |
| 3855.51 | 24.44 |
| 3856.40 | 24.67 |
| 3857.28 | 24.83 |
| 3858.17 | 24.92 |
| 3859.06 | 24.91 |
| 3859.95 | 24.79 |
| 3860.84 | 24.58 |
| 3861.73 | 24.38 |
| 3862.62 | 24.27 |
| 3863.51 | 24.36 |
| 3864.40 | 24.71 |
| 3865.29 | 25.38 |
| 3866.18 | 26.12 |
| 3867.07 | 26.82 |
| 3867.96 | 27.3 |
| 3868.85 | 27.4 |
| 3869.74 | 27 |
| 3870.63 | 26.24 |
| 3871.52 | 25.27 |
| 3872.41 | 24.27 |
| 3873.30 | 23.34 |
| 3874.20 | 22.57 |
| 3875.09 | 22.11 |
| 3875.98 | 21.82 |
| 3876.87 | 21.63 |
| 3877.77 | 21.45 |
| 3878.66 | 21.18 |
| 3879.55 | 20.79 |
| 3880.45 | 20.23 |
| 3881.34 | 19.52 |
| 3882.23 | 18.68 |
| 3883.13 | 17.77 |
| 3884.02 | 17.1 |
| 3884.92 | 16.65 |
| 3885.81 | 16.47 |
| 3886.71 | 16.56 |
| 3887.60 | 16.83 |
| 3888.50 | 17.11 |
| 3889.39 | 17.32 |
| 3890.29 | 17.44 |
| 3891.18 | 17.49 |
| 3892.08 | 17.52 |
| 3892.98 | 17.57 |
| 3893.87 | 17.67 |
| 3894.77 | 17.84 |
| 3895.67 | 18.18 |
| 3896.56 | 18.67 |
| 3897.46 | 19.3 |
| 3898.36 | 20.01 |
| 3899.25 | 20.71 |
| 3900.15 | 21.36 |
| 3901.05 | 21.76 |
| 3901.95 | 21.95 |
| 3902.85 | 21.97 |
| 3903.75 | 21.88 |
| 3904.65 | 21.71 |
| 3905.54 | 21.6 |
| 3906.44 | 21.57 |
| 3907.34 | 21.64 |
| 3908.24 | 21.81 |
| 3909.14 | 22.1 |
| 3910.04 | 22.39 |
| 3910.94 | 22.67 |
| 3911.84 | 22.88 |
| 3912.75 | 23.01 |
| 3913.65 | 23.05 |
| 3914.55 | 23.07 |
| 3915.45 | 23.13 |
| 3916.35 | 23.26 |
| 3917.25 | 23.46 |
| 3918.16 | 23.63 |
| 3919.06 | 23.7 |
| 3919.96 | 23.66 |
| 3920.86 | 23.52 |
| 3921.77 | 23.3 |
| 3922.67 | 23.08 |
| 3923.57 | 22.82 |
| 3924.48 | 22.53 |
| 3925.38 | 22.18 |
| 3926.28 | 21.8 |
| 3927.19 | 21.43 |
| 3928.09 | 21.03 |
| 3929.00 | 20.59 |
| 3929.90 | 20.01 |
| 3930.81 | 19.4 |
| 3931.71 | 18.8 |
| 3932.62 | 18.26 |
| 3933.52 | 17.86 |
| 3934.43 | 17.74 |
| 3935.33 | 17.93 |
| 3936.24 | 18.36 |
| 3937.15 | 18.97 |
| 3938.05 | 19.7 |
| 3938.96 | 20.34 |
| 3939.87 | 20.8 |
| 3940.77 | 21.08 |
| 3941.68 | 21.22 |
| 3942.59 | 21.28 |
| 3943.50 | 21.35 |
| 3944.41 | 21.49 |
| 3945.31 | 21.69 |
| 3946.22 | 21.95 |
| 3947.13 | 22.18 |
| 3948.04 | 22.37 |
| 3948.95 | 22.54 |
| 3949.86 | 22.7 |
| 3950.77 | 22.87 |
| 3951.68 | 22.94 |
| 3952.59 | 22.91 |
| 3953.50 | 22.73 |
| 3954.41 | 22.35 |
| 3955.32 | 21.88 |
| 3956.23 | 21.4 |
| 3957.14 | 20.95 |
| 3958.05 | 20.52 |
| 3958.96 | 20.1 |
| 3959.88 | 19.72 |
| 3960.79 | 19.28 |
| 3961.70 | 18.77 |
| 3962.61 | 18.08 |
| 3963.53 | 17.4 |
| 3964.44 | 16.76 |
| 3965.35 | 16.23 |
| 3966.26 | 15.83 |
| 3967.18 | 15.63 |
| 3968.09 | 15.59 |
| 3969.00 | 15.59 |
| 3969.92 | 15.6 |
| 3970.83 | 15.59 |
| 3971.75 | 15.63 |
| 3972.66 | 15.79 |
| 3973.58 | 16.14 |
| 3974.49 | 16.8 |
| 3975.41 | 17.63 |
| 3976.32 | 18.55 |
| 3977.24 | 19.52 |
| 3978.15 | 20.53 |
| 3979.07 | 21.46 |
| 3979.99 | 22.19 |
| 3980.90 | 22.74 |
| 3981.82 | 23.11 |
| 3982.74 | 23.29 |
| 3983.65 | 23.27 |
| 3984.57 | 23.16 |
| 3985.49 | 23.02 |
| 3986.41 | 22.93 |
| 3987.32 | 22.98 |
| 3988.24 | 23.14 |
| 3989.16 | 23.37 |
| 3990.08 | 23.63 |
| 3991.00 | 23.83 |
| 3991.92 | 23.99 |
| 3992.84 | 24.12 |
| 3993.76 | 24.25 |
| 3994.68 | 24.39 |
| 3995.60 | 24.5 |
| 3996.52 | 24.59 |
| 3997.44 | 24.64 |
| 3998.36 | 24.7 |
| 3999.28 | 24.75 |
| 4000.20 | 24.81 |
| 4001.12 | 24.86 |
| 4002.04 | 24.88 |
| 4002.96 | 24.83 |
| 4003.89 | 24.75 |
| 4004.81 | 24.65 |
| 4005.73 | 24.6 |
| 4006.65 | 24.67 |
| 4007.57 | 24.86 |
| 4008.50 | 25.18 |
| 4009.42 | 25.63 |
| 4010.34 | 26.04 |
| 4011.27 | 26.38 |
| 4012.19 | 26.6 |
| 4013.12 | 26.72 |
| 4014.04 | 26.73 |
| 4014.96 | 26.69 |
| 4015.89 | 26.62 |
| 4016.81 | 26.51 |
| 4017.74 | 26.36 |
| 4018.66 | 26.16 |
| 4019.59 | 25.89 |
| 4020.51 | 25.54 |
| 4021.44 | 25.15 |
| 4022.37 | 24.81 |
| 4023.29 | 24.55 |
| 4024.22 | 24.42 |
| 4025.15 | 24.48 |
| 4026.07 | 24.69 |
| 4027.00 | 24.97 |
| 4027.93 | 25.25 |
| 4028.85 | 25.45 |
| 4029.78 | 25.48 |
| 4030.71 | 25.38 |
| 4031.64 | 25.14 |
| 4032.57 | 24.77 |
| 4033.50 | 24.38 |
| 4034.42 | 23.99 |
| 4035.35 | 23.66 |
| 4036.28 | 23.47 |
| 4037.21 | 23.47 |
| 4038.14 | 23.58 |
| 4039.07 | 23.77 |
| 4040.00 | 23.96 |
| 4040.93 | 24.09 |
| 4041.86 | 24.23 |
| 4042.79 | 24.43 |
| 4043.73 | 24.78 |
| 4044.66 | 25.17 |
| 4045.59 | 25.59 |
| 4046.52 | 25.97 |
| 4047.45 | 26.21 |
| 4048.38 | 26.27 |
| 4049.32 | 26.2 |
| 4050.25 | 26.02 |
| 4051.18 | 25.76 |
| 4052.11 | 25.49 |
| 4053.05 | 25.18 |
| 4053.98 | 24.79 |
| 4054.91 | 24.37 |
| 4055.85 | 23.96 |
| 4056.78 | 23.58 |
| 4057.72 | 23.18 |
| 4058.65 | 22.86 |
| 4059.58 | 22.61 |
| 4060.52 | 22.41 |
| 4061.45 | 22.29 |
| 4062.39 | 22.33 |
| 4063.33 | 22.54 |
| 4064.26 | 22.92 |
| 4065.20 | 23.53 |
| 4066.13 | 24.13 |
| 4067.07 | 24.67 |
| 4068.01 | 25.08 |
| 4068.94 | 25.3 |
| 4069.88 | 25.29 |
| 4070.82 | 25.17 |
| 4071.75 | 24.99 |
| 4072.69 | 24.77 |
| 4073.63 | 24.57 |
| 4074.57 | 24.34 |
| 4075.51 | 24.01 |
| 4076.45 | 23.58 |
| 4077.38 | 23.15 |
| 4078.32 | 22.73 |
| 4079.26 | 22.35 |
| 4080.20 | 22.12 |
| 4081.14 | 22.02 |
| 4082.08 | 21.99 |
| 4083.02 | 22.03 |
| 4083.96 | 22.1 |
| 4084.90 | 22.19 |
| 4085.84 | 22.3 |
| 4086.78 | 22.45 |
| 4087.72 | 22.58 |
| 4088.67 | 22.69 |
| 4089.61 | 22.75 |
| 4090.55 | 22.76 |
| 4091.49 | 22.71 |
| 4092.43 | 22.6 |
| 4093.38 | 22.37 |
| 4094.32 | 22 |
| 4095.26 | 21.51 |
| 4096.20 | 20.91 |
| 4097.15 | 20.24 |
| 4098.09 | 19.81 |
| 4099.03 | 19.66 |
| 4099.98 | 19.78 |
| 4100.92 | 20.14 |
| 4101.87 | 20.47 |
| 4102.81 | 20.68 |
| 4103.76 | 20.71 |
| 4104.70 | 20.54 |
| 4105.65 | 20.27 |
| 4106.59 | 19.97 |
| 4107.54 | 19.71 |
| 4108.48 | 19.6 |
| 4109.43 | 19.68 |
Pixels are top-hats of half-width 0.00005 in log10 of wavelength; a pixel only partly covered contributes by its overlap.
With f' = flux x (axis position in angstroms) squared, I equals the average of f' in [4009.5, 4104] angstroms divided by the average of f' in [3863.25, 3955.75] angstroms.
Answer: 1.20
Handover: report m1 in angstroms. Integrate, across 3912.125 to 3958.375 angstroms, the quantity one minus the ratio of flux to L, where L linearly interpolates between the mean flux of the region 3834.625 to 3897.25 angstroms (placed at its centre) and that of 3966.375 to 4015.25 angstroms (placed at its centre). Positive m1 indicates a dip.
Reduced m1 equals 0.4 angstroms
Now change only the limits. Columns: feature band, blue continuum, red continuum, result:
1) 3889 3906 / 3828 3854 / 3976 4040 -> 0.6 angstroms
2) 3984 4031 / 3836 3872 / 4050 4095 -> -3.7 angstroms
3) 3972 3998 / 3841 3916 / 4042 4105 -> 0.5 angstroms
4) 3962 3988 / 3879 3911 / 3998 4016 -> 5.2 angstroms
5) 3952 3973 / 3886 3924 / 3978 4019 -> 4.2 angstroms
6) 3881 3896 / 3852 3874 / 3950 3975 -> 3.8 angstroms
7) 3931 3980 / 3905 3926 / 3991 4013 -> 8.9 angstroms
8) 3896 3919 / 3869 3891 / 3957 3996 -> -1.8 angstroms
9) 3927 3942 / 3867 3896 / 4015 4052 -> 1.7 angstroms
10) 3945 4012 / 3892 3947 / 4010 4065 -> 3.8 angstroms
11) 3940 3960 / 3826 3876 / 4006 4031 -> 1.7 angstroms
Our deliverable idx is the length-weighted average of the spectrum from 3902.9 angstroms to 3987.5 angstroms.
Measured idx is 20.7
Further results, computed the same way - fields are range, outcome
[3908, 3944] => 21.4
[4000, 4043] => 25.1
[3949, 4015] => 21.9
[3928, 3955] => 20.8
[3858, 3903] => 21.4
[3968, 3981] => 17.9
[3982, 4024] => 24.8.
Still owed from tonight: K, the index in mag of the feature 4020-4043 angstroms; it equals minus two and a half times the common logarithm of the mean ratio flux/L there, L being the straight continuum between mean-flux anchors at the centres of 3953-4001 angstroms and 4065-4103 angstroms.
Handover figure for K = -0.13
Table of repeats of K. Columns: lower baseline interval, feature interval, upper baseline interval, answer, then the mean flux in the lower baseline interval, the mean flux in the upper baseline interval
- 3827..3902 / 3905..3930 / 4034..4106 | -0.07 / 20.4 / 23.2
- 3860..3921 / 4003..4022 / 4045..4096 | -0.12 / 21.6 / 23.6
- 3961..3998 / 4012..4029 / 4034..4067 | -0.14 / 20.4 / 24.2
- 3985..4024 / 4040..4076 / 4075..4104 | -0.07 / 24.9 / 21.9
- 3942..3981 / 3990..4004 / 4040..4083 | -0.16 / 19.6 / 24.1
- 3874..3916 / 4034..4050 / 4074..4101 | -0.14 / 20.2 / 22.1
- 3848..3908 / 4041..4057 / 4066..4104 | -0.13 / 21.7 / 22.6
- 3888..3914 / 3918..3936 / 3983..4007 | 0.01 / 20.3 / 24.1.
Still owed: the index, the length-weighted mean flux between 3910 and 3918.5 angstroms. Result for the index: 23.1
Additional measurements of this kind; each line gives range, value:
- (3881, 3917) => 20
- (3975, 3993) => 22.3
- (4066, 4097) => 23.1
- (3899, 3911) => 21.8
